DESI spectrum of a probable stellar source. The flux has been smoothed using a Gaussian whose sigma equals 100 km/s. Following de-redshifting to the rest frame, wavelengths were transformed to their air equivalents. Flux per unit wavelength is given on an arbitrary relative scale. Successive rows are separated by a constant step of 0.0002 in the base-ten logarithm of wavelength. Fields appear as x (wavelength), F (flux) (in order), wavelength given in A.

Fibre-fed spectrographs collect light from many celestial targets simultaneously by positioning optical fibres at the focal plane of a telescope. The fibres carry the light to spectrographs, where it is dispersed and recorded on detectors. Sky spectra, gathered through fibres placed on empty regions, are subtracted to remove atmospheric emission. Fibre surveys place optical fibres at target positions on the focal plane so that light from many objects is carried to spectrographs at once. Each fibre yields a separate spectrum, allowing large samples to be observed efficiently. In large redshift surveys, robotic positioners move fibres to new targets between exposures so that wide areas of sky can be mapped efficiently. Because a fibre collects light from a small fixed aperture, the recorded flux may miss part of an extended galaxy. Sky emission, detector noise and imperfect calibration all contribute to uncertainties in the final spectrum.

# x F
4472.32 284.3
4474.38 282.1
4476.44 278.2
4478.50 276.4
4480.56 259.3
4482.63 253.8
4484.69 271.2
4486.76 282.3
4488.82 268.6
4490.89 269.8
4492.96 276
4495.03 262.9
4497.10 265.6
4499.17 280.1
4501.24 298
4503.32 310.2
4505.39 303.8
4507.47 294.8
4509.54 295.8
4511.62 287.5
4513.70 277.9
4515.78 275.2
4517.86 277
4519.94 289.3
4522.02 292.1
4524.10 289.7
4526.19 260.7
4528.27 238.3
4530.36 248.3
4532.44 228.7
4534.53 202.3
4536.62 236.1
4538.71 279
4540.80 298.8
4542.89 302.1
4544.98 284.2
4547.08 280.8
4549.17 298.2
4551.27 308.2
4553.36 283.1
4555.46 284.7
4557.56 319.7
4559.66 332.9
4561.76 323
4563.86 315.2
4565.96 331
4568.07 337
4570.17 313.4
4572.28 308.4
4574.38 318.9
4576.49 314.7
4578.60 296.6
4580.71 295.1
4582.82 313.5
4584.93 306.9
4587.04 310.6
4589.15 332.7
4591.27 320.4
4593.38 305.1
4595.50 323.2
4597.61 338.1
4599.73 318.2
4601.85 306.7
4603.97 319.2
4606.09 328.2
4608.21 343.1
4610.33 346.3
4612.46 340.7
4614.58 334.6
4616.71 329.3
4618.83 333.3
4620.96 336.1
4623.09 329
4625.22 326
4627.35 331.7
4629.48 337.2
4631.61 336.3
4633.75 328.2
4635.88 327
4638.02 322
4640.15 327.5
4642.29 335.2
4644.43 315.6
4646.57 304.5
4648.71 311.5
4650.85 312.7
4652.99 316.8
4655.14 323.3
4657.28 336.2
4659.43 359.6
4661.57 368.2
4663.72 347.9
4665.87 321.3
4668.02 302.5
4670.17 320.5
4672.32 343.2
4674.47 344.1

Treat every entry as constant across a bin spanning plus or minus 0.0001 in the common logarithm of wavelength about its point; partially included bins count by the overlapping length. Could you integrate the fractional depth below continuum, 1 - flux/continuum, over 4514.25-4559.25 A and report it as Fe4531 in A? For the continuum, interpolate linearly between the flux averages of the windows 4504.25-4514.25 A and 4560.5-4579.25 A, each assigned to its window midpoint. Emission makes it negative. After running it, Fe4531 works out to 4.2 A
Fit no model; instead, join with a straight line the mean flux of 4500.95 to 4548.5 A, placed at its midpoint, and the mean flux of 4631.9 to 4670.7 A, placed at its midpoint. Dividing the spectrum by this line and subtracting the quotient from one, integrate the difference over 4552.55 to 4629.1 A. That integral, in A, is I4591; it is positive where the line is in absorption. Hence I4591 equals -4.69 A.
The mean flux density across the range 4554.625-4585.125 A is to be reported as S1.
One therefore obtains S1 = 314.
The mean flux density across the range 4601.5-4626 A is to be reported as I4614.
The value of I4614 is 332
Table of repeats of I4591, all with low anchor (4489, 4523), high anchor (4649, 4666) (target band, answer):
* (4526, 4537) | 2.2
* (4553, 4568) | -0.6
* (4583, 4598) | -0.3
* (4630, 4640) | 0.0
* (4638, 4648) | 0.3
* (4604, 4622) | -0.8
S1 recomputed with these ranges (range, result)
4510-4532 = 273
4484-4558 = 278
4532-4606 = 303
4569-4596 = 312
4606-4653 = 329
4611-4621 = 335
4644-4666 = 330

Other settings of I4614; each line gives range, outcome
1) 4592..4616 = 328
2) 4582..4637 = 327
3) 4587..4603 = 320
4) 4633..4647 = 324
